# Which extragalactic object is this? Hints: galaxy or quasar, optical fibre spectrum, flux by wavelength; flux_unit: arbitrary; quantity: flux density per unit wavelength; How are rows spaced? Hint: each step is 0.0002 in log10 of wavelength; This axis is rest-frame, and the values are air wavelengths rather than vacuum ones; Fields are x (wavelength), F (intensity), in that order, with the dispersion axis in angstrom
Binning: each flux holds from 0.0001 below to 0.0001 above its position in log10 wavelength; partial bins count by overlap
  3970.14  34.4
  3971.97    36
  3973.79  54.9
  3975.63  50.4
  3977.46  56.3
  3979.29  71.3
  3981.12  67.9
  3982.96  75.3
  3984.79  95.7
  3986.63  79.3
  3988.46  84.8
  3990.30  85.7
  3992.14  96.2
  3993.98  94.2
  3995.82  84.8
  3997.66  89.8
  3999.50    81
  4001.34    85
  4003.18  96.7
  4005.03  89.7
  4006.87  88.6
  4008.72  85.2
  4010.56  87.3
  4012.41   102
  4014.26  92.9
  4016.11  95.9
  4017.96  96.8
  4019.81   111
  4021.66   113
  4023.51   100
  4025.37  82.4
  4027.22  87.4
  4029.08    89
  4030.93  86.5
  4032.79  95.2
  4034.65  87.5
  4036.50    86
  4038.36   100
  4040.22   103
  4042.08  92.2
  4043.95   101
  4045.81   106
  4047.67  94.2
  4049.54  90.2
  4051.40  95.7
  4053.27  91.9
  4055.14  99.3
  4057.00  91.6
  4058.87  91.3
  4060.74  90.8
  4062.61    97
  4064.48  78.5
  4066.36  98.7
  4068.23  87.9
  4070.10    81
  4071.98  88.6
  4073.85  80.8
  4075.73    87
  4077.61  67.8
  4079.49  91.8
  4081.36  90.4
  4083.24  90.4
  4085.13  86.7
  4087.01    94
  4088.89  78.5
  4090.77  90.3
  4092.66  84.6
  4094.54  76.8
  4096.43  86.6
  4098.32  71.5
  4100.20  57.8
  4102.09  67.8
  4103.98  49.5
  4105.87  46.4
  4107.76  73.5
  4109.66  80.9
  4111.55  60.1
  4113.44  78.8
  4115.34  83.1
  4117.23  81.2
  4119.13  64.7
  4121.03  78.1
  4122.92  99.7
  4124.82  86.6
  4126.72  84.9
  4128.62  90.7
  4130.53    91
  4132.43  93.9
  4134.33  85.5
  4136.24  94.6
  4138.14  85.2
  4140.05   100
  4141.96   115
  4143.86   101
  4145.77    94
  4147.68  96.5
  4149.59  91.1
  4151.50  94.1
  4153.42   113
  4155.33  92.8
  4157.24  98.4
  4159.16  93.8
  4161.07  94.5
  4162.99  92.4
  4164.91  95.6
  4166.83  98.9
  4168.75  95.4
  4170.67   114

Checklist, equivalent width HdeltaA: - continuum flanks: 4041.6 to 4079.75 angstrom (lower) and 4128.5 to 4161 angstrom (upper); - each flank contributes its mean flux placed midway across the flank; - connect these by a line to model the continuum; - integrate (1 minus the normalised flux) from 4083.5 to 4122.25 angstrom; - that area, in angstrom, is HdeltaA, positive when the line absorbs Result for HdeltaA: 7.59 angstrom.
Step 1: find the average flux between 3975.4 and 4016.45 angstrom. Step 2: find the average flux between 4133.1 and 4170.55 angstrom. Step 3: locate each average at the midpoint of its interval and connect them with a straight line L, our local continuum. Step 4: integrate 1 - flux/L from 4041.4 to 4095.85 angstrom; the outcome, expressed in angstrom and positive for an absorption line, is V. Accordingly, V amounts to 0.5 angstrom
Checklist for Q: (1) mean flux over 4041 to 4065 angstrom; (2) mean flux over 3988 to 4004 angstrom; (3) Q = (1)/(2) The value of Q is 1.1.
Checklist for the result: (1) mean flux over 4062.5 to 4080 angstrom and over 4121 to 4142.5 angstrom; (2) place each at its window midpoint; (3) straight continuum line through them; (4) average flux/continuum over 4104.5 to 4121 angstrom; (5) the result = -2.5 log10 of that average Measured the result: 0.260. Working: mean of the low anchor 85.2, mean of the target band 70.9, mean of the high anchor 92.3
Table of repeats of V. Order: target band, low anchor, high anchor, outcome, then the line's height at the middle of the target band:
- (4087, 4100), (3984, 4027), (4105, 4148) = 0.9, 87.2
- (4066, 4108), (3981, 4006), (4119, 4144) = 4.9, 89.9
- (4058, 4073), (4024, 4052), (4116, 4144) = 0.5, 92.2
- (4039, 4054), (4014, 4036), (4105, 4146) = -0.7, 92.6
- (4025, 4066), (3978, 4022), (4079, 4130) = -4.0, 84.5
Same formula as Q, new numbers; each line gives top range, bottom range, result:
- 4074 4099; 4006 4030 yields 0.89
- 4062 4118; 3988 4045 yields 0.86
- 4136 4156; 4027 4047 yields 1.04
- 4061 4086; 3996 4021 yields 0.94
